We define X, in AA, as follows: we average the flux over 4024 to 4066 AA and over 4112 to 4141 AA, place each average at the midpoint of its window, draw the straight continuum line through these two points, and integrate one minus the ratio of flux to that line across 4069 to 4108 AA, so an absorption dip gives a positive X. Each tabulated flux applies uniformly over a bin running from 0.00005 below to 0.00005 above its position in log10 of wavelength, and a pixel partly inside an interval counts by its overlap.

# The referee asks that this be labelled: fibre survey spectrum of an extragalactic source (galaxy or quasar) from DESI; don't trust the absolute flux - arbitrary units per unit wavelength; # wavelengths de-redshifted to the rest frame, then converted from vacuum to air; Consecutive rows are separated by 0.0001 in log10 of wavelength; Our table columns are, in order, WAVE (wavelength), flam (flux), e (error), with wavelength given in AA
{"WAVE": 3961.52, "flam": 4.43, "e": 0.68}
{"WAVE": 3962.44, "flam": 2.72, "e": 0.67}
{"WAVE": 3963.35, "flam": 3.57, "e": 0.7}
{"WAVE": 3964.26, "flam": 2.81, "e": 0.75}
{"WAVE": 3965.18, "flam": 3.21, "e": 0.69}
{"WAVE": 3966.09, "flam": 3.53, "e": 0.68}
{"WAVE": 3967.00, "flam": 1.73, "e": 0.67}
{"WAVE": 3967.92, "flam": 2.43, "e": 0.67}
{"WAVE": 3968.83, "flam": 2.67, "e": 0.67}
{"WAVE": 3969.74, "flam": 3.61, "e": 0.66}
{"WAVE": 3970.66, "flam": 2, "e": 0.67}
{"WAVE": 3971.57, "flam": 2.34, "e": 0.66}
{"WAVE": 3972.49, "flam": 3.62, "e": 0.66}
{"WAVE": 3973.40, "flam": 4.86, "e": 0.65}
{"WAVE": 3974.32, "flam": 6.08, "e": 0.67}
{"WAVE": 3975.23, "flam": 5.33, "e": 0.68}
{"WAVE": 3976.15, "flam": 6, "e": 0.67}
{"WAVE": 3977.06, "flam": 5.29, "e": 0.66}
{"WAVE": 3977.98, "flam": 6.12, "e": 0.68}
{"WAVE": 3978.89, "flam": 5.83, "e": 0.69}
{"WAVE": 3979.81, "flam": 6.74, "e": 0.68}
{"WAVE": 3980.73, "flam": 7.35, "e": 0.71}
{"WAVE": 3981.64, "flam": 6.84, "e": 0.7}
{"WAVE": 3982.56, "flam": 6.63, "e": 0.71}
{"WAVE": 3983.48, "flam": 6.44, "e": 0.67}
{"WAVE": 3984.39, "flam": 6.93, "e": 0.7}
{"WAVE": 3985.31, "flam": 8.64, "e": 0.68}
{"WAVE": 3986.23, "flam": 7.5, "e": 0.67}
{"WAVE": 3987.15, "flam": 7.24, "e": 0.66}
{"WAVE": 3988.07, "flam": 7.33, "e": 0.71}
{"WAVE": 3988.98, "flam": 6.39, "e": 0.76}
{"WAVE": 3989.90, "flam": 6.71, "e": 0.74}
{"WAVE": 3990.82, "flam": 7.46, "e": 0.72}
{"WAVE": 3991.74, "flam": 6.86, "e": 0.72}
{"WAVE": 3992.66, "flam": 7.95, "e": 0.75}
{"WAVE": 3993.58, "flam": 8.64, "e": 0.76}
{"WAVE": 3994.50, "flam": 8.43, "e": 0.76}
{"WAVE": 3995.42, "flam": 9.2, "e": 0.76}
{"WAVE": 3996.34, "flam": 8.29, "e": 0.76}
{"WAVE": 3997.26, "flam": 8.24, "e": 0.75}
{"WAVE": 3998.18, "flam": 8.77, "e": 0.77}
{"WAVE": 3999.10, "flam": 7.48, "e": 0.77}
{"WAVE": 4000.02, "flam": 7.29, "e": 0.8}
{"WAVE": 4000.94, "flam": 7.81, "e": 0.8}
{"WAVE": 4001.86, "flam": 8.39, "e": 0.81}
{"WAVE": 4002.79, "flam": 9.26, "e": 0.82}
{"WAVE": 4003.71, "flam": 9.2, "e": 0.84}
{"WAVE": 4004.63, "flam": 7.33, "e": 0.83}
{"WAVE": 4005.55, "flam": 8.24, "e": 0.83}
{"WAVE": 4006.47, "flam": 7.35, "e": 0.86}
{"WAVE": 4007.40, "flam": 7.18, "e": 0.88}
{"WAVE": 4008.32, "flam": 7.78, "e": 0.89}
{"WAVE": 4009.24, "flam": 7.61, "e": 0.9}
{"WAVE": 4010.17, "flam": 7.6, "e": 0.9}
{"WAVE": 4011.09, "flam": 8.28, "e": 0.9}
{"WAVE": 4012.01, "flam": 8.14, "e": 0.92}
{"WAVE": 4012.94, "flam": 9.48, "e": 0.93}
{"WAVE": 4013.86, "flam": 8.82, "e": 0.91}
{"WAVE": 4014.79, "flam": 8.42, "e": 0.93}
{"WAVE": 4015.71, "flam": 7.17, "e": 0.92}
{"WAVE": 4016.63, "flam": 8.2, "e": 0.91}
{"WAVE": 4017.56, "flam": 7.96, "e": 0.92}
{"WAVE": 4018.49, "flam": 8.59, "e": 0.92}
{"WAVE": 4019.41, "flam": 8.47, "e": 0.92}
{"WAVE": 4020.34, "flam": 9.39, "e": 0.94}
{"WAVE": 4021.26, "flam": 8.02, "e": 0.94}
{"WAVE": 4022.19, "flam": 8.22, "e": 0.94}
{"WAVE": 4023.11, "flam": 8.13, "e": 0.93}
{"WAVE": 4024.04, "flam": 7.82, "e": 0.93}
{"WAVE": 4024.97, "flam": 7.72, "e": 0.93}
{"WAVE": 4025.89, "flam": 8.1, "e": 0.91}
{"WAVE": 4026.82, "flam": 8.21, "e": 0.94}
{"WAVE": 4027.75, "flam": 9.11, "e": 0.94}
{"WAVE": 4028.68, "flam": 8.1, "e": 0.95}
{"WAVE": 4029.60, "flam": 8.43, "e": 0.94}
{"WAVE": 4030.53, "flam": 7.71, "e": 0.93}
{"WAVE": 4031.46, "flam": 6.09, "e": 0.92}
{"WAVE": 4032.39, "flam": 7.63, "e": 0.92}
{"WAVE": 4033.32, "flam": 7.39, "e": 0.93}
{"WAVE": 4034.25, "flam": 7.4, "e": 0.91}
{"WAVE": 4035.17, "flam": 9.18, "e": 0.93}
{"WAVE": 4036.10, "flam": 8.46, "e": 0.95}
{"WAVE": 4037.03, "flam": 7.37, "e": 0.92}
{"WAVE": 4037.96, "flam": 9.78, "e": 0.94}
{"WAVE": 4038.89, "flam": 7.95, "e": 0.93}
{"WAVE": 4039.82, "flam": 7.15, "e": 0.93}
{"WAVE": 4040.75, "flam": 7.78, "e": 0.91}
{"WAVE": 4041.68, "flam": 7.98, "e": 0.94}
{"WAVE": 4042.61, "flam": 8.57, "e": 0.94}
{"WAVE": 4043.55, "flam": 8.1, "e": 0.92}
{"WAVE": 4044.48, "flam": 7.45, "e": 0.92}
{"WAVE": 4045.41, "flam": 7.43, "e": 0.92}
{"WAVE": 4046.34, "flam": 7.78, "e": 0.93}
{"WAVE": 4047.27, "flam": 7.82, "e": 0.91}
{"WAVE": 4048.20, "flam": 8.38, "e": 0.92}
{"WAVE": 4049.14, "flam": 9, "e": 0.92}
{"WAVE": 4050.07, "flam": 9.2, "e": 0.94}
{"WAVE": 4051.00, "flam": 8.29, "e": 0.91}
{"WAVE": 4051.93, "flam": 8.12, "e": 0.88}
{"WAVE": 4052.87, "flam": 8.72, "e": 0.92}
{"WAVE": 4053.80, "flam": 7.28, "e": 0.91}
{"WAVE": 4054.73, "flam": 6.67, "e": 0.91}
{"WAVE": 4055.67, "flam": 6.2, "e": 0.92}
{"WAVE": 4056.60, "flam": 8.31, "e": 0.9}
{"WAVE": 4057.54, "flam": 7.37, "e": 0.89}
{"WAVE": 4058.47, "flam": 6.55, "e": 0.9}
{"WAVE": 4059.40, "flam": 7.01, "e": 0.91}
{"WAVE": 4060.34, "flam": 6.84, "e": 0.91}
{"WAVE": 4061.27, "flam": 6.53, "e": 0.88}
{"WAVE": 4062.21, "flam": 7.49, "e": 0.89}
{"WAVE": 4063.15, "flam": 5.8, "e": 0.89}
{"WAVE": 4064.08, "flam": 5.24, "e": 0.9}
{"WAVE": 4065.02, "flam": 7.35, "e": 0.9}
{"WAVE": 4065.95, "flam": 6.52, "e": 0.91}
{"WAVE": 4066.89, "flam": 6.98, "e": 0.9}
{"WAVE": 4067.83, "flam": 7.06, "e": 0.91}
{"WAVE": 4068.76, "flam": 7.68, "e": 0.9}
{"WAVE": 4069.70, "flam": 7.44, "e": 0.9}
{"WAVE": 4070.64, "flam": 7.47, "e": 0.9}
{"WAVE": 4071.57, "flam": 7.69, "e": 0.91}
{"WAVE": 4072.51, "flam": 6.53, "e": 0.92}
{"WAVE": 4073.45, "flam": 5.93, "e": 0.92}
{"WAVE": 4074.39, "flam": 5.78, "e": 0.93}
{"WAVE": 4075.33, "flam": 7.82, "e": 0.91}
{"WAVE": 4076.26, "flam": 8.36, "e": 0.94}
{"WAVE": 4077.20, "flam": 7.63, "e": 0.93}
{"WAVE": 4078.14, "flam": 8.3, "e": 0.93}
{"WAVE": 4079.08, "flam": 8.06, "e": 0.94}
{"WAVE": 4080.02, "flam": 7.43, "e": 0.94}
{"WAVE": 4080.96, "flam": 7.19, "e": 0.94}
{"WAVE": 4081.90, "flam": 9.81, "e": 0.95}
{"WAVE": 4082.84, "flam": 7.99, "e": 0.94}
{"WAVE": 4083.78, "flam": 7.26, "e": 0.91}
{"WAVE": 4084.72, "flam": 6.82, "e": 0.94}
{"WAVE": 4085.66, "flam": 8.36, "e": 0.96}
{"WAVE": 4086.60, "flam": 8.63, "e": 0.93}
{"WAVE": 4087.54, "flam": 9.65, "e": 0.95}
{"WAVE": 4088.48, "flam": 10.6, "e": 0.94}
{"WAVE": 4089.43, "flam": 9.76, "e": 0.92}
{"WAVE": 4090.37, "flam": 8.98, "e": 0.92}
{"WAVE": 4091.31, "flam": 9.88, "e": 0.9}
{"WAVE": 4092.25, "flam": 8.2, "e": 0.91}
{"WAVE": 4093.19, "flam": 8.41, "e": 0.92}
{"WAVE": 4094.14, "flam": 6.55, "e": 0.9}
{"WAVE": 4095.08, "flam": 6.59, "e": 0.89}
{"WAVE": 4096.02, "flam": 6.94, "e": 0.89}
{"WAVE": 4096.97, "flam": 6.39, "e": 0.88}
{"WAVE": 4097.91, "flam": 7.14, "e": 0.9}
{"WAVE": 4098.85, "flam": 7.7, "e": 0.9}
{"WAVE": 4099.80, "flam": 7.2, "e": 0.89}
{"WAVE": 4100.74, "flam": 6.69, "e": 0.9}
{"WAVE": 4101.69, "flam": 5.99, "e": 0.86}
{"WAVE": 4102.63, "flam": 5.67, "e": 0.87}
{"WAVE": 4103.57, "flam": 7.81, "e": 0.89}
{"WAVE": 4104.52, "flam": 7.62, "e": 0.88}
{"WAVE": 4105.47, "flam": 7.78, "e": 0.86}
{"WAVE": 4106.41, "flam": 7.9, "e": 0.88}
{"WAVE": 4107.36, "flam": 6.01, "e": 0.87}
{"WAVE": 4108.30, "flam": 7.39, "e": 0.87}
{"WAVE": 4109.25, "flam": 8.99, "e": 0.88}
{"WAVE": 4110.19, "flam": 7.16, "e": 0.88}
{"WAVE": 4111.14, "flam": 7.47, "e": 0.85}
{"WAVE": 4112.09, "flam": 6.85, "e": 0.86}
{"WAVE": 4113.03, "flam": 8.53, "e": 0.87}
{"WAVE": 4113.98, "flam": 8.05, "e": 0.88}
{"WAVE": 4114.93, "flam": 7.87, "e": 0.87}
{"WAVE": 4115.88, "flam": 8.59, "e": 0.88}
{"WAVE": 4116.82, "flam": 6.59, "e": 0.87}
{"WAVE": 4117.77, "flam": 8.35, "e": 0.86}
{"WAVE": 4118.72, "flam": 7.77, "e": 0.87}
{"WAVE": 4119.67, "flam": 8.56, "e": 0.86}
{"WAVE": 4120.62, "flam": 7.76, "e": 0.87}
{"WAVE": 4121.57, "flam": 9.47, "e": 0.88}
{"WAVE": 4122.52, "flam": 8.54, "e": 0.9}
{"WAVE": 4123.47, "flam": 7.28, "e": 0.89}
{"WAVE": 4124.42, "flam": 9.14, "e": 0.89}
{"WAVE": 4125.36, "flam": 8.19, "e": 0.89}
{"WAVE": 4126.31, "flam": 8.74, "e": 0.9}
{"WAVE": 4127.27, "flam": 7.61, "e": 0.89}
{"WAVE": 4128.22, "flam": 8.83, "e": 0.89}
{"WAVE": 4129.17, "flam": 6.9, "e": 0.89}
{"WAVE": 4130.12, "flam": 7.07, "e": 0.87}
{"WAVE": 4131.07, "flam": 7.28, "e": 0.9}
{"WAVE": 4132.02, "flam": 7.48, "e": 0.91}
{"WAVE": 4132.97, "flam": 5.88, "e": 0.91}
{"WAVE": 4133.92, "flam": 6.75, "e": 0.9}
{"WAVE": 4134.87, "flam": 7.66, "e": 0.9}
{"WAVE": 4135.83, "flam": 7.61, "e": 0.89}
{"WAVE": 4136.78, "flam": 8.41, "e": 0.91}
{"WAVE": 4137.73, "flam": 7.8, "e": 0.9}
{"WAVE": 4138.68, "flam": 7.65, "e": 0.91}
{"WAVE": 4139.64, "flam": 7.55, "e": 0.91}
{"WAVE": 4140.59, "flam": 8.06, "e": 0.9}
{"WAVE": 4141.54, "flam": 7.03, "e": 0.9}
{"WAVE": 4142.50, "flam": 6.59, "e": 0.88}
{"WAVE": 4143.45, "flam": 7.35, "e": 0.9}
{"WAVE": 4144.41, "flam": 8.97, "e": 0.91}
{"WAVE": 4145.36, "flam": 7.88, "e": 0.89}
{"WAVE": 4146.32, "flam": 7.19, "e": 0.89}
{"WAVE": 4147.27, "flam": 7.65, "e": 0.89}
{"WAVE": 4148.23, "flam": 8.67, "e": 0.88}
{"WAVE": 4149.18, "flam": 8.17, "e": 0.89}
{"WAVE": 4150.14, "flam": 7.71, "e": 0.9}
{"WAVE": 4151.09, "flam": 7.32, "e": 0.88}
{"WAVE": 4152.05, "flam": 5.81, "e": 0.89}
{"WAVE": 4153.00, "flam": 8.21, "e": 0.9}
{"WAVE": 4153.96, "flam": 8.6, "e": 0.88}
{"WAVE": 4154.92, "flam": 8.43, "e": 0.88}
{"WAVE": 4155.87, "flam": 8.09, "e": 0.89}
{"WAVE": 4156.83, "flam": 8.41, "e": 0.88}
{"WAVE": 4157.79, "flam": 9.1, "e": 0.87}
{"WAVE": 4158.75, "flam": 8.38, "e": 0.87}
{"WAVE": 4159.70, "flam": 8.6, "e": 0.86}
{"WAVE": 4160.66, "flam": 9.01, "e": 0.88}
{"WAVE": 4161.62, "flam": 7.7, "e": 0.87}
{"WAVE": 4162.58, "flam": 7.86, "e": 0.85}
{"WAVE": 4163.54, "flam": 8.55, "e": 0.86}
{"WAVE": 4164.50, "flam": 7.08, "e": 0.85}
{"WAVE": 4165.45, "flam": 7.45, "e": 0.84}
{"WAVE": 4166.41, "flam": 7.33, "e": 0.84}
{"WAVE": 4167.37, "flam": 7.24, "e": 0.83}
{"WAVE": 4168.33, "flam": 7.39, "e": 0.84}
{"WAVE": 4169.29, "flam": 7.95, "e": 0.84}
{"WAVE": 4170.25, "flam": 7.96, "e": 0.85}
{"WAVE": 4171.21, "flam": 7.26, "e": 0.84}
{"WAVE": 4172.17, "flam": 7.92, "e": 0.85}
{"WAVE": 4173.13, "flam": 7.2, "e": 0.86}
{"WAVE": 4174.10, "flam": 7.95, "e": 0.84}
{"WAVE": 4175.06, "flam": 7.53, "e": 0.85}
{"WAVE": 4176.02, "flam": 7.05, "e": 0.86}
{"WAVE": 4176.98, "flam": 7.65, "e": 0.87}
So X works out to 0.6 AA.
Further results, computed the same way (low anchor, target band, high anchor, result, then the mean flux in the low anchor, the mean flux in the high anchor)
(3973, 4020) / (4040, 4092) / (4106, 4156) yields -0.5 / 7.54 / 7.76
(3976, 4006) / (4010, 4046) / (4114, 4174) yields -2.5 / 7.5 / 7.83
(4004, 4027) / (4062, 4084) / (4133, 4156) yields 1.7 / 8.1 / 7.67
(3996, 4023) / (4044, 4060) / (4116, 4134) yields 0.6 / 8.17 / 7.84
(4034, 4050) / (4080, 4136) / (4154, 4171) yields 2.0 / 8.13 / 8.03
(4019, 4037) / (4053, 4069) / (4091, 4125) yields 2.0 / 8.07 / 7.63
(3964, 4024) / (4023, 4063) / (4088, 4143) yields -3.3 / 6.89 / 7.71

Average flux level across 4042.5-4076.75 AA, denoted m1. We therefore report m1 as 7.36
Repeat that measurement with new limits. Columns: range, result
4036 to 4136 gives 7.67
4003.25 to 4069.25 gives 7.81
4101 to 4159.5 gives 7.74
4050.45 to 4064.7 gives 7.11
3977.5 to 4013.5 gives 7.67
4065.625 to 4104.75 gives 7.63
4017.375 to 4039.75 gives 8.12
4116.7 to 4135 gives 7.82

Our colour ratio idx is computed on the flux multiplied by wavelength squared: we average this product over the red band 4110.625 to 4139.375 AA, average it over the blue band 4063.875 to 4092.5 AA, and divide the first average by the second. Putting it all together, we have 1.0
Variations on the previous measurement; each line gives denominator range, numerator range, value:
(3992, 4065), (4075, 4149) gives 1.03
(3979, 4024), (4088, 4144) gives 1.04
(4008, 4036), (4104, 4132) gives 1.02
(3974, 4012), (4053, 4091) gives 1.05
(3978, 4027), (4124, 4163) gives 1.07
